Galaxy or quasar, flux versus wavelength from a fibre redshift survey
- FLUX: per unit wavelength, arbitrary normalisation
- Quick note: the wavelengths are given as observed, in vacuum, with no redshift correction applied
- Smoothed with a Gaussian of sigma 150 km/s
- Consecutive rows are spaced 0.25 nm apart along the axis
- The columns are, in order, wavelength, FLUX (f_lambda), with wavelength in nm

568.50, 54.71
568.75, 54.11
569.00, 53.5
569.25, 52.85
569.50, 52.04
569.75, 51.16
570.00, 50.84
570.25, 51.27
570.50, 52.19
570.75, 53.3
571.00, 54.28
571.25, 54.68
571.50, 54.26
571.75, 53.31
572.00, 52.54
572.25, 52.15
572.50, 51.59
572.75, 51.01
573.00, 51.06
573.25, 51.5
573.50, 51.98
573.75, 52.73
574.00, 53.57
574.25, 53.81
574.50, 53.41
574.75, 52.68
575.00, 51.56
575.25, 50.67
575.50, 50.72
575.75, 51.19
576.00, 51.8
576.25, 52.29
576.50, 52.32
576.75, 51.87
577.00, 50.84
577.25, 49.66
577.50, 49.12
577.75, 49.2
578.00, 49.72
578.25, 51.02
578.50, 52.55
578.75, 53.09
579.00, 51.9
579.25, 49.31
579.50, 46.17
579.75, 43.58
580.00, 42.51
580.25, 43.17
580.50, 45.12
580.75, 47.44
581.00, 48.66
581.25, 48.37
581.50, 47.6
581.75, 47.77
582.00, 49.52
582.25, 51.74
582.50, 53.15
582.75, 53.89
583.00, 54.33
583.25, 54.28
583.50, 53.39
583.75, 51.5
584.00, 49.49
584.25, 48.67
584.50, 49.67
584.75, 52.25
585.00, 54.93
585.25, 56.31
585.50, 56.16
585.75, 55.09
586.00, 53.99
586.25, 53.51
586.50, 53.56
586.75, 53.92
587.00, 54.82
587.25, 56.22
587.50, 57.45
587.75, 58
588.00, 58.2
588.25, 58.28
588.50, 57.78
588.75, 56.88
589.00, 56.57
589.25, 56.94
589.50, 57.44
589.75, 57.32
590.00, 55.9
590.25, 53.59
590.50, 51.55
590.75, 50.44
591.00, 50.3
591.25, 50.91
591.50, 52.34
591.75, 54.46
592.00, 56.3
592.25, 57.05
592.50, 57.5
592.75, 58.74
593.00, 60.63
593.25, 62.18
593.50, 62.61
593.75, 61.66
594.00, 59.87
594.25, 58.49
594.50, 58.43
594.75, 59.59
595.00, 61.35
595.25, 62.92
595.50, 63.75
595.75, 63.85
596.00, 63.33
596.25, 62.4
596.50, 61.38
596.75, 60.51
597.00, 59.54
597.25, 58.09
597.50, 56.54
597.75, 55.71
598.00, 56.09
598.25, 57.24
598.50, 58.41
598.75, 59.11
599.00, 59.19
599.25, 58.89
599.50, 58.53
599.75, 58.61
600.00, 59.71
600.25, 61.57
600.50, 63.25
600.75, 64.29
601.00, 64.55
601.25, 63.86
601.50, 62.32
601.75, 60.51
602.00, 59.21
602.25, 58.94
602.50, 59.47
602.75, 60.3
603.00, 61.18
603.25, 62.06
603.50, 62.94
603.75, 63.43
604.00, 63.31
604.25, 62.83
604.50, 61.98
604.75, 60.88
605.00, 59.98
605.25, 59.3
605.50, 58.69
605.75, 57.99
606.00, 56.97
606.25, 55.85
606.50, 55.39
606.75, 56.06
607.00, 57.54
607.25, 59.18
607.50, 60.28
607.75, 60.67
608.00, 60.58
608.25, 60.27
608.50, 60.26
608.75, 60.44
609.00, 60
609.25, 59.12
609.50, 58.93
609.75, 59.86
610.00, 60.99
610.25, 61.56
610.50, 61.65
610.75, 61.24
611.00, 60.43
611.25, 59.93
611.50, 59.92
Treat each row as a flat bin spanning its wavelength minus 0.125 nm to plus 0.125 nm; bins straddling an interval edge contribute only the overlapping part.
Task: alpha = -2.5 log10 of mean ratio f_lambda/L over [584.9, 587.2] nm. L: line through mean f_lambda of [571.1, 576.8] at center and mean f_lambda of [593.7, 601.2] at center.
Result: 0.03 mag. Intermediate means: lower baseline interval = 52.3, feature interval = 54.7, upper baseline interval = 60.3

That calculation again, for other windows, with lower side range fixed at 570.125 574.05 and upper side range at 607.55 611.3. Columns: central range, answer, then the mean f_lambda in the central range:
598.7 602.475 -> -0.04 mag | 60.8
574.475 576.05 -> 0.03 mag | 51.6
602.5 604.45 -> -0.05 mag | 62.1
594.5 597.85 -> -0.06 mag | 60.6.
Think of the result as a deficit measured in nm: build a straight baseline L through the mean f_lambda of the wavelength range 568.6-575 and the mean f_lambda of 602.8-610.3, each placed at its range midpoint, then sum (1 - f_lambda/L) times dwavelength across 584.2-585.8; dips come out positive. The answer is 0.06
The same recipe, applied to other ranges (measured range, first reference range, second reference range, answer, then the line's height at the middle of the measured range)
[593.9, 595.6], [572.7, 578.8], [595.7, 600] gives -0.07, 58.1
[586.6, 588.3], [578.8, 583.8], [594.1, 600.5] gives -0.11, 53.3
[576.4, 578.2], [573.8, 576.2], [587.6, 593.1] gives 0.08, 52.7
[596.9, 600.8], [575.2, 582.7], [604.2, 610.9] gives -0.17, 56.5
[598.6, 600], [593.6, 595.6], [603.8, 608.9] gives 0.03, 60.2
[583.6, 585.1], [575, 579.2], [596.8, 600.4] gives 0.07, 53.6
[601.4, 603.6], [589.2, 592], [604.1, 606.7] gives -0.11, 57.9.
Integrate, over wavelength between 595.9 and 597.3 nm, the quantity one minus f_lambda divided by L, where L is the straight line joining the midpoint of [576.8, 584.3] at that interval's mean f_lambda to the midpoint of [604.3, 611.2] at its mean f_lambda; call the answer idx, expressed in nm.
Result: -0.14 nm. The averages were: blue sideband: 49.6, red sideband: 59.5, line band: 61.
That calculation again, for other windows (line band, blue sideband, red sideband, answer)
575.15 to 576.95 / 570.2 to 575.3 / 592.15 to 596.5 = 0.08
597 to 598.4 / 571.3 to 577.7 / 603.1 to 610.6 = 0.02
